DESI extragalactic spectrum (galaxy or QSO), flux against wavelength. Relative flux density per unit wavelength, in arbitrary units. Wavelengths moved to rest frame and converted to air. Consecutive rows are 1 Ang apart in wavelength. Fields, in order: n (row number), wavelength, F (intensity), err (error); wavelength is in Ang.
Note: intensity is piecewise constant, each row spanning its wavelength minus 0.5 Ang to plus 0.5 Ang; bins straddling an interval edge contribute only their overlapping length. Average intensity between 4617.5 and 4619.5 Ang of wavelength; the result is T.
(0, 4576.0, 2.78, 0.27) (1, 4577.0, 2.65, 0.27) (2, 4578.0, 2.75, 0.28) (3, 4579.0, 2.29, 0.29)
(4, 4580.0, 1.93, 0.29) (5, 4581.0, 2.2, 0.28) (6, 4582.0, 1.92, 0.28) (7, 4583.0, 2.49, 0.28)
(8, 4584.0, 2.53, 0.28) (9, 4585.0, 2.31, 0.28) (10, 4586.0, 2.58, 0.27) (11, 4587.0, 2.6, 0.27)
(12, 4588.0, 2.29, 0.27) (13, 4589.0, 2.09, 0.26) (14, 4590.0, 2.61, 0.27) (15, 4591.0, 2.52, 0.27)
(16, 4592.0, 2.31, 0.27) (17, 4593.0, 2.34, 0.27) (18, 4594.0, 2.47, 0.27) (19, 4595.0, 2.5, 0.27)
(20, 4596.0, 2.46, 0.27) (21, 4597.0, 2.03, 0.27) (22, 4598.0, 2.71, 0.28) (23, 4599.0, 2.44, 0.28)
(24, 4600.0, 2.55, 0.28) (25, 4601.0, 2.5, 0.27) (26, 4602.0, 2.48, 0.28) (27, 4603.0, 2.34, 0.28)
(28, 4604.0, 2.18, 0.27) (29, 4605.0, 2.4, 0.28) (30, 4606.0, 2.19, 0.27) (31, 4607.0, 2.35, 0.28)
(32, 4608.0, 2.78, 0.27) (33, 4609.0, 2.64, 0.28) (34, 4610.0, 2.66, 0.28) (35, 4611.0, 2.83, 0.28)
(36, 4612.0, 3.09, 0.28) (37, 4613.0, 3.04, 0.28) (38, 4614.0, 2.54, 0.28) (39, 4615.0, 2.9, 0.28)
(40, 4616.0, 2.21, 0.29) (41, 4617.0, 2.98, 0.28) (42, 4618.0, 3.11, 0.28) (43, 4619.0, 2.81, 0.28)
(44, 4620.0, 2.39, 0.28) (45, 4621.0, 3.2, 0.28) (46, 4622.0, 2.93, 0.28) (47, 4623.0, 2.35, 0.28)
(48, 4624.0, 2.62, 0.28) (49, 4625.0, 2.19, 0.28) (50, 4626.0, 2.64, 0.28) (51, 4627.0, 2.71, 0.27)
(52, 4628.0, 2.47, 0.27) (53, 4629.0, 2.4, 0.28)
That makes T 2.96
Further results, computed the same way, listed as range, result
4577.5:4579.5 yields 2.52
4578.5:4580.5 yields 2.11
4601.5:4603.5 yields 2.41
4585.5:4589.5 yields 2.39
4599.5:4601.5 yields 2.52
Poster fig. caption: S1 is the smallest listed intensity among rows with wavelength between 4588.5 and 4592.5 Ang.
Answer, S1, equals 2.09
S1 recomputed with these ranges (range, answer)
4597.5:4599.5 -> 2.44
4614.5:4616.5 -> 2.21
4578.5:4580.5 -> 1.93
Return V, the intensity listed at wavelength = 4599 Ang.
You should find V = 2.44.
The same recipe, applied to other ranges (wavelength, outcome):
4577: 2.65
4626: 2.64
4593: 2.34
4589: 2.09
